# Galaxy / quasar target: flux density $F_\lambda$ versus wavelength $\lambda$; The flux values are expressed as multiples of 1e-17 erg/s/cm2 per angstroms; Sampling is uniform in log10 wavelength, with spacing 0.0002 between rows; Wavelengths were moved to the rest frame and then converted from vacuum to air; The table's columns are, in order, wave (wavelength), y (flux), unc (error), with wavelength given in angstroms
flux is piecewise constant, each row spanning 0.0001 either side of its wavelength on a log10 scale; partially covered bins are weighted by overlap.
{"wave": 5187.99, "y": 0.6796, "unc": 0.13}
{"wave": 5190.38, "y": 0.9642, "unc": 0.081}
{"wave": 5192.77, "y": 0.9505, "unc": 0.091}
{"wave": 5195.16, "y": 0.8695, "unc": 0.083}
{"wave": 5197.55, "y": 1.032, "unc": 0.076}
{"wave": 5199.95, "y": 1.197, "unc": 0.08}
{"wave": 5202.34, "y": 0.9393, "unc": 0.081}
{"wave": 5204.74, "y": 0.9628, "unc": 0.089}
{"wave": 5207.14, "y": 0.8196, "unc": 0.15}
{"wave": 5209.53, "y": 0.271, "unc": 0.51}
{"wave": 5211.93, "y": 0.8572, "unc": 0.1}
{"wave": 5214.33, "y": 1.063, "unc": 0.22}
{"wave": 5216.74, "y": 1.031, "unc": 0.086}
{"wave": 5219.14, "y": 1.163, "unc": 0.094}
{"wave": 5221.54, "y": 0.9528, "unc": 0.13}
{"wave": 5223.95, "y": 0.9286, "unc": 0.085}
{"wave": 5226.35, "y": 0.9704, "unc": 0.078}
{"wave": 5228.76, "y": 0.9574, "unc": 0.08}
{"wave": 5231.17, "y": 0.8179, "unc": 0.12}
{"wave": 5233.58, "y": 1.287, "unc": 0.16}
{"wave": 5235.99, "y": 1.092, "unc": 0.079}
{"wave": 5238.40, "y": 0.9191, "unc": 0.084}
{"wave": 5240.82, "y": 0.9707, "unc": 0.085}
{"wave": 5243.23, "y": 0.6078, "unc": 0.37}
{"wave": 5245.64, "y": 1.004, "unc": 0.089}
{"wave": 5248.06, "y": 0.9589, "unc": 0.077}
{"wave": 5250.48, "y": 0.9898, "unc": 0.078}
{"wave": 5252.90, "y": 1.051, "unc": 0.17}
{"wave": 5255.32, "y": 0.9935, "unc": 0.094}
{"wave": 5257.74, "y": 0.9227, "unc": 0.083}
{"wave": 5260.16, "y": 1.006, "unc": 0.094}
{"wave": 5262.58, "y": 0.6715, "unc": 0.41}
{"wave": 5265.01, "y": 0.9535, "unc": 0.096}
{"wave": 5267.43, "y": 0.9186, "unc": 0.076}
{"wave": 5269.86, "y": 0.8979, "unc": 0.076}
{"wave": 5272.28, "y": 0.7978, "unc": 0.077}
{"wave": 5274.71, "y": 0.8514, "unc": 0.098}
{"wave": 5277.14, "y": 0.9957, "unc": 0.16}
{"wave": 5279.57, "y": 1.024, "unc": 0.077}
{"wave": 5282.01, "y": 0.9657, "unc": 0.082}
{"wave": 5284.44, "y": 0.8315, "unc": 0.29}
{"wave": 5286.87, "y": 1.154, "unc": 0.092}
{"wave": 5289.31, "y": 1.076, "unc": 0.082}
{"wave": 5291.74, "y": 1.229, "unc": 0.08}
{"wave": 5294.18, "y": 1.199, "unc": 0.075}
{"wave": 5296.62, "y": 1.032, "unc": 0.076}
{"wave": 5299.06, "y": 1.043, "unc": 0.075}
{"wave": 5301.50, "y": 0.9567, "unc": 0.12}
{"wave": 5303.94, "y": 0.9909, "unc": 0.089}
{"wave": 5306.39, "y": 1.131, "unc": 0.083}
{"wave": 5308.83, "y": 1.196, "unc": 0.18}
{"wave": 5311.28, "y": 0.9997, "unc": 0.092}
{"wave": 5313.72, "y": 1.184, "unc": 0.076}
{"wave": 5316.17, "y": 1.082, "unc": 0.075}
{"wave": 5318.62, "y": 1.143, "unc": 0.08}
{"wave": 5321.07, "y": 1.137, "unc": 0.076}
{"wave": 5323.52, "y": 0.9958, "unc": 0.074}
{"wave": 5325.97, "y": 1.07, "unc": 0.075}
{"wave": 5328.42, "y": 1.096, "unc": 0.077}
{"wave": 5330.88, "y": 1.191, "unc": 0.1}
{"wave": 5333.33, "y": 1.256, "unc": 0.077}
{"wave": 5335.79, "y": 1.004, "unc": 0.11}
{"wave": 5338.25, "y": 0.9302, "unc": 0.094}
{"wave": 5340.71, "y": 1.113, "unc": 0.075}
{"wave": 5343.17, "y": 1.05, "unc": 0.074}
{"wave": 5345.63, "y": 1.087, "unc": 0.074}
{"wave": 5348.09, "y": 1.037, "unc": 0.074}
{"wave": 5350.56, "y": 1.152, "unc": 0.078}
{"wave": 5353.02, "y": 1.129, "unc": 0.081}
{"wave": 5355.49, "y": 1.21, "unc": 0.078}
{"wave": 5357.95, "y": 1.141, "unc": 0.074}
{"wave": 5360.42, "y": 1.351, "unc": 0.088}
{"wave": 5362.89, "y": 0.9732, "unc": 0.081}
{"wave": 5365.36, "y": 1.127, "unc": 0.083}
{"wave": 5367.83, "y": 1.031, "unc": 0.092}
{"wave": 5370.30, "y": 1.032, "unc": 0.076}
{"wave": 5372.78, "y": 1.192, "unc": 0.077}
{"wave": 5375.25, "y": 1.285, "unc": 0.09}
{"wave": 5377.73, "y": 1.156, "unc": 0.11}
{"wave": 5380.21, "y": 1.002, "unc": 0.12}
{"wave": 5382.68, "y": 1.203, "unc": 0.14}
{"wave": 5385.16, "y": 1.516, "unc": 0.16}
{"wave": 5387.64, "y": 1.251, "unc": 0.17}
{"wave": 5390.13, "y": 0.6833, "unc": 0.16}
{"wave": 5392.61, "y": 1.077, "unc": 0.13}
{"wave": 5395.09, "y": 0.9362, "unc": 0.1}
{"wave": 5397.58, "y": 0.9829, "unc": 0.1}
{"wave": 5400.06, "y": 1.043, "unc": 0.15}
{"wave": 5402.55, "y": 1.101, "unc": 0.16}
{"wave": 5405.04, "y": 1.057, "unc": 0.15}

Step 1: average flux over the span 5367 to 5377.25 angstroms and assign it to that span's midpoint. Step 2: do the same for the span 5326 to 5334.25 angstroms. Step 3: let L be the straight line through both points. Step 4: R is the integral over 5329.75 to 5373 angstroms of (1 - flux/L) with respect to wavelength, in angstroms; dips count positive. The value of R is 1.6 angstroms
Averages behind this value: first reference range 1.16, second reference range 1.14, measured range 1.11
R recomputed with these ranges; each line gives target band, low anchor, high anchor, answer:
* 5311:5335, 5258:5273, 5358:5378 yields -2.12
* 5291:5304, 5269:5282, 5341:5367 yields -1.36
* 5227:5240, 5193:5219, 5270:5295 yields -0.86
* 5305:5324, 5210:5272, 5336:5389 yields -0.88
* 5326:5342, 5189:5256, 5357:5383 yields -0.11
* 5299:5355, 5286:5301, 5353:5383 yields 1.83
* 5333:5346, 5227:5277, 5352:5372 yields 0.32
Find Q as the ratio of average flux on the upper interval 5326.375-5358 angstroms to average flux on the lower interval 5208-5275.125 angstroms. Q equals 1.19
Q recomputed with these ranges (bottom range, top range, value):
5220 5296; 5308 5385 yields 1.16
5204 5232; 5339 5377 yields 1.25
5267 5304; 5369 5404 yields 1.10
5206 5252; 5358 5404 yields 1.19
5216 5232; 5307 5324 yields 1.14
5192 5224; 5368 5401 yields 1.18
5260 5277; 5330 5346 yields 1.25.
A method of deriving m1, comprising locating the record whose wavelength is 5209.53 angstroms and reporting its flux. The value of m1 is 0.271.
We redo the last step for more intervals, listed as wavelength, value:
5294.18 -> 1.199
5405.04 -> 1.057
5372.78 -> 1.192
